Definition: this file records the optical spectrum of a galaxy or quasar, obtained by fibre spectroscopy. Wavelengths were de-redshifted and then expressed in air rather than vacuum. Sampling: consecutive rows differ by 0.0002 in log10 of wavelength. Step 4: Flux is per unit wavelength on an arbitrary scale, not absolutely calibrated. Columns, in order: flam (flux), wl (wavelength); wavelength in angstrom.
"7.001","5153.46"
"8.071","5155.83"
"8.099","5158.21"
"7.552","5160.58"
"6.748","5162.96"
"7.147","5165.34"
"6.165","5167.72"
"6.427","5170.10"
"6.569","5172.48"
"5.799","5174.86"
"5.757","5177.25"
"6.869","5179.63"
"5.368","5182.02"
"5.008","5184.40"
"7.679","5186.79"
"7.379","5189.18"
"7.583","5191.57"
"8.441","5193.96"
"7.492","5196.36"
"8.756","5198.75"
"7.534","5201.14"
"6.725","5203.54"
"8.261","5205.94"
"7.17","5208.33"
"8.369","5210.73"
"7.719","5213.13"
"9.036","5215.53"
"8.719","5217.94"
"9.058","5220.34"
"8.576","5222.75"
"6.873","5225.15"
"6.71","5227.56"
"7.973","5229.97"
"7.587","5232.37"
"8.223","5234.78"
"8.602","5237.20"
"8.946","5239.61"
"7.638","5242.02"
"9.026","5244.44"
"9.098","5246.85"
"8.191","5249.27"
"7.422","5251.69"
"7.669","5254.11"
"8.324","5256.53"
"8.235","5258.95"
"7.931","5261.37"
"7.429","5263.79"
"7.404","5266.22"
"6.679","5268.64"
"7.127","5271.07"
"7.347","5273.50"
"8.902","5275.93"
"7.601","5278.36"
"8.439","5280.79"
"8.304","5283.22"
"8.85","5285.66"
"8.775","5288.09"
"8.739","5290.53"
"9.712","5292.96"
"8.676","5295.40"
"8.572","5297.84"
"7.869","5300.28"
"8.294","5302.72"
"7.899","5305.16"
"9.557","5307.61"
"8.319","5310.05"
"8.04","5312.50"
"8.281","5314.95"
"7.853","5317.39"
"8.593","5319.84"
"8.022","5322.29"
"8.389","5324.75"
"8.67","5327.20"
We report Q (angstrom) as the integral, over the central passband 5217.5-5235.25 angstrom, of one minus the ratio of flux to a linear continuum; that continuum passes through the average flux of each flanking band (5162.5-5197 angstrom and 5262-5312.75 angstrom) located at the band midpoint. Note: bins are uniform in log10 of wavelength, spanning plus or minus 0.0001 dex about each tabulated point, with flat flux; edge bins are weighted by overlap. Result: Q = -1.40 angstrom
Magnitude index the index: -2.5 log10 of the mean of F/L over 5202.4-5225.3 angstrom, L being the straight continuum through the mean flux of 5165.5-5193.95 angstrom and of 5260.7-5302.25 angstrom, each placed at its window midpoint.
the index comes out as -0.15 mag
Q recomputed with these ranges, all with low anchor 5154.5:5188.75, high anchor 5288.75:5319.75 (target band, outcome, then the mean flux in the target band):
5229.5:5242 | -1.1 angstrom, 8.23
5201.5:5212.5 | -0.7 angstrom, 7.63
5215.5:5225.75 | -1.6 angstrom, 8.48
